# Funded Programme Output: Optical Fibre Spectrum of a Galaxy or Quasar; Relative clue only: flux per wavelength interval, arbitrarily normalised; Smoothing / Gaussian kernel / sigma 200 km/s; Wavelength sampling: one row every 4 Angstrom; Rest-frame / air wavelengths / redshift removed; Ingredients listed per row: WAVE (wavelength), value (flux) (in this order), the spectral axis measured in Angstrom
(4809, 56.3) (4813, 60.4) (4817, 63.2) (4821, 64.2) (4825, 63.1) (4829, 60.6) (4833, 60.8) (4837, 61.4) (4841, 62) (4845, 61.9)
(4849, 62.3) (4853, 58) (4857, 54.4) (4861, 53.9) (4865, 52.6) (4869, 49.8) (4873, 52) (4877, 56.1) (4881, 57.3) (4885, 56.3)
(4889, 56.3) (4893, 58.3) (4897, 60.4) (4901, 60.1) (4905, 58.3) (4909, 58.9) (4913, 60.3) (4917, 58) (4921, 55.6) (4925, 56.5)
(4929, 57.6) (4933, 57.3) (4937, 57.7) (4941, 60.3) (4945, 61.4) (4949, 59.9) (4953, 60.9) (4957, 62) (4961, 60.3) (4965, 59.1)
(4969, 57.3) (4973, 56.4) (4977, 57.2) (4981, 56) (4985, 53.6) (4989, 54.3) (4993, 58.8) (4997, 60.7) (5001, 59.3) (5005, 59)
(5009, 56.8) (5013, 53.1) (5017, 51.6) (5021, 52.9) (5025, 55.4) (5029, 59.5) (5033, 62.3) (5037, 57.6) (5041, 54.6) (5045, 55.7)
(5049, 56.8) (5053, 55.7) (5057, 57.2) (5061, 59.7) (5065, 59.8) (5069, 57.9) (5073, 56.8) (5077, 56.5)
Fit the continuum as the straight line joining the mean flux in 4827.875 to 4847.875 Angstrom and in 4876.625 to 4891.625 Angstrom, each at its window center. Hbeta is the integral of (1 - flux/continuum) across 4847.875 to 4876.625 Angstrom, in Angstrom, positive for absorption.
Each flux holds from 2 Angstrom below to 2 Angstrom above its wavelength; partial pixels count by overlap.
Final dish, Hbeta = 2.12 Angstrom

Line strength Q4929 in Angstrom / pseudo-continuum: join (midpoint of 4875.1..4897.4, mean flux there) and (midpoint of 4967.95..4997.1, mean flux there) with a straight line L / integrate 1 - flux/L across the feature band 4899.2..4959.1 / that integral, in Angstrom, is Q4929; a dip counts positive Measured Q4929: -2.2 Angstrom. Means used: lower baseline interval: 57.2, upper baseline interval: 56.5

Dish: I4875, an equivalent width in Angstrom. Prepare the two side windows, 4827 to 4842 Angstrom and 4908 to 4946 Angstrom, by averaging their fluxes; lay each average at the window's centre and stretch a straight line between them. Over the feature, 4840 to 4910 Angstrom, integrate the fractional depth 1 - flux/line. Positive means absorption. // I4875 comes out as 3.3 Angstrom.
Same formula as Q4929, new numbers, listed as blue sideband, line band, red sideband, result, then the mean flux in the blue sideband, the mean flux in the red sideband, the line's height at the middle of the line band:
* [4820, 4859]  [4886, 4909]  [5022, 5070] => 0.5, 60.8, 57.6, 59.9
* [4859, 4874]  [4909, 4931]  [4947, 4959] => -0.1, 52.1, 60.9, 57.6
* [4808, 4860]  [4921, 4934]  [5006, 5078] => 0.4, 60.6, 56.7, 58.9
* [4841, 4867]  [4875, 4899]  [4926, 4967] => 0.3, 57.6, 59.6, 58.3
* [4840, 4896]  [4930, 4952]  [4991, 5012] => -0.6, 56.5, 58.6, 57.7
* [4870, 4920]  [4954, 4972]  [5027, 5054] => -0.6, 57.5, 57.5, 57.5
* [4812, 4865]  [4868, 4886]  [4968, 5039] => 1.5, 60.2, 56.8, 59.4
